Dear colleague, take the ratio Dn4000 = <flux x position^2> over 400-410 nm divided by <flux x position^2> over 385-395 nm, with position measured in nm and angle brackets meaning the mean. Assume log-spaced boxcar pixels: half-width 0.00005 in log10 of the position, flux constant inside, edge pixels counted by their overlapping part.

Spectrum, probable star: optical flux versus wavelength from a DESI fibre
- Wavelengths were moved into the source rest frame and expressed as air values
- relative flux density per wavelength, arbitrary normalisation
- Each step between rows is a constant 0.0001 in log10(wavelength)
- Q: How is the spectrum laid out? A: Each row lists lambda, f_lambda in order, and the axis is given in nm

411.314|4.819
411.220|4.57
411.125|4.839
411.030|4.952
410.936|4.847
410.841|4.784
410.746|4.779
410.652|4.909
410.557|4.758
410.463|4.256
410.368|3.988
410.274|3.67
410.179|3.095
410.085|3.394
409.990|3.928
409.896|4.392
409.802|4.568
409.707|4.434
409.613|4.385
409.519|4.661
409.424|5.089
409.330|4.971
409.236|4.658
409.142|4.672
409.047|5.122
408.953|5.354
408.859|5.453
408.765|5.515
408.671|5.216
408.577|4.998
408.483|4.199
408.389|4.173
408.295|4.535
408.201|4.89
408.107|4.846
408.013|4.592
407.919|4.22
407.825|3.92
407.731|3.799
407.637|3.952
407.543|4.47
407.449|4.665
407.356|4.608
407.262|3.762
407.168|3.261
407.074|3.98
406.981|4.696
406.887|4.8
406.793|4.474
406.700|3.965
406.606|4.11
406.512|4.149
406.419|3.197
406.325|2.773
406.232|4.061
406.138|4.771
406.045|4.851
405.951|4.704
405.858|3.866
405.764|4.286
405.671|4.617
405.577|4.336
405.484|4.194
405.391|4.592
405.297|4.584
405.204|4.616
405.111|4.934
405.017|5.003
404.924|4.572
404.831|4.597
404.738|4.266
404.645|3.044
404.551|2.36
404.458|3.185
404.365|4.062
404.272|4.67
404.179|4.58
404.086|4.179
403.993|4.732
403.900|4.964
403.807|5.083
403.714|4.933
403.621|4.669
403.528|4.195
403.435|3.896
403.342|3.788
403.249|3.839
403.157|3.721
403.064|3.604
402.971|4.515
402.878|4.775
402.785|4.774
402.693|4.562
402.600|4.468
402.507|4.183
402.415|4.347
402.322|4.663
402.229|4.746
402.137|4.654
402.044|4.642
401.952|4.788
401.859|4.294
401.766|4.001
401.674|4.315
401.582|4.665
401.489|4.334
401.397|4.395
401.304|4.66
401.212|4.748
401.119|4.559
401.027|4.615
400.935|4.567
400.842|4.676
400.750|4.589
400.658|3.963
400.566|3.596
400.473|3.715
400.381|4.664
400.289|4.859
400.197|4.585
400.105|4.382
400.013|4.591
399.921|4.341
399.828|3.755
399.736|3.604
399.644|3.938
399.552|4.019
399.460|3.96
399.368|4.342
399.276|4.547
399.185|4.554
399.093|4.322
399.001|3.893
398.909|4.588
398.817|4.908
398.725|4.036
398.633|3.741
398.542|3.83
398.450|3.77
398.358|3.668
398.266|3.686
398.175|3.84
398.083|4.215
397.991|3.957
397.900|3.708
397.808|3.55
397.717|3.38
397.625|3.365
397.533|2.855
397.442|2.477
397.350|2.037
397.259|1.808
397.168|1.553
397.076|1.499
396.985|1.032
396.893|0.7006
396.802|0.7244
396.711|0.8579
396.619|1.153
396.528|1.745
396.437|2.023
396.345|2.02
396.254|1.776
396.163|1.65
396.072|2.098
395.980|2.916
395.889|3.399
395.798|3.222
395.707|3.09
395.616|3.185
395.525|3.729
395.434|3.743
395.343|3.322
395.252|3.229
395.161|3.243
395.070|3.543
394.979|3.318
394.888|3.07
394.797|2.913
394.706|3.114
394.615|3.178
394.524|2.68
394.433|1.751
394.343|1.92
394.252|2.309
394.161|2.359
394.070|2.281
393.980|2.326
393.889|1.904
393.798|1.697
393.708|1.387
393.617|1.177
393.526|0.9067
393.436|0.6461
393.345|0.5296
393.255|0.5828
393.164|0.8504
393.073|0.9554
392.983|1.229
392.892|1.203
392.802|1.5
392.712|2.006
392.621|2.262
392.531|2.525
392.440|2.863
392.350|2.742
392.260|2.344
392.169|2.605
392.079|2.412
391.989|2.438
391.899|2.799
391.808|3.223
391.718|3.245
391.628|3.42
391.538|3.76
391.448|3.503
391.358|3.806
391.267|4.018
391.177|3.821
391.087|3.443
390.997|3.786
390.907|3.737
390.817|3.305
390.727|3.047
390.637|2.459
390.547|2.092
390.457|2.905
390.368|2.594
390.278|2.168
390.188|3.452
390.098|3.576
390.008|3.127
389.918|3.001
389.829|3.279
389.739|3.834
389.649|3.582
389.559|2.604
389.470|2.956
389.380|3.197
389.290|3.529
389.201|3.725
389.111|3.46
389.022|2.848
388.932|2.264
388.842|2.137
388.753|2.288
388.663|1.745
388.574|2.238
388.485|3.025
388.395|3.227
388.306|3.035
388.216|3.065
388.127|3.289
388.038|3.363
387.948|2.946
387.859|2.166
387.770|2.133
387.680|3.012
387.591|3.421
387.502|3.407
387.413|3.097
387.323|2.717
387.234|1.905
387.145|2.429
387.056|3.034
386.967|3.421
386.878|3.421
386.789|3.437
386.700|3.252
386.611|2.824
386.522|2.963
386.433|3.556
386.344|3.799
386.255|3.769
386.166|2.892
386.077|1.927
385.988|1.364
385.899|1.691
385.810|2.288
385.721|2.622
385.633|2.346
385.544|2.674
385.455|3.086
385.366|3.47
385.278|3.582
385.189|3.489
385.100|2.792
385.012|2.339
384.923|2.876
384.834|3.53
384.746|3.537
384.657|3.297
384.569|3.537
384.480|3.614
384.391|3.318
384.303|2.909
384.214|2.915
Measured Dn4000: 1.77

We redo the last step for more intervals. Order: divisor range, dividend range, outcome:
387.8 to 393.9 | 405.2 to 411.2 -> 1.84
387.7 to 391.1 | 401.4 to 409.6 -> 1.61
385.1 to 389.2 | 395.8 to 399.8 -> 1.12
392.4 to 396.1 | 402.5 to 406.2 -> 1.98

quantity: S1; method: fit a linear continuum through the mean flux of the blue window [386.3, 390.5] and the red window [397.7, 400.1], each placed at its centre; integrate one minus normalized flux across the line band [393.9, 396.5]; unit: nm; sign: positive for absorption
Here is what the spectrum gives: 0.65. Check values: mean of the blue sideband 2.99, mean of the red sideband 4.04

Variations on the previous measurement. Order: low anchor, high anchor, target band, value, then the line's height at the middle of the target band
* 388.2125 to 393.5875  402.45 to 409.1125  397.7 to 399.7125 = -0.264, 3.56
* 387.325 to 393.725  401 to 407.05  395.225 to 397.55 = 0.805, 3.4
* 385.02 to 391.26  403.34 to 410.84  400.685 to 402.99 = -0.321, 3.98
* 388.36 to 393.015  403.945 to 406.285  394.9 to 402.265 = 0.319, 3.67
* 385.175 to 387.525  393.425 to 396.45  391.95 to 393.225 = 0.319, 2.63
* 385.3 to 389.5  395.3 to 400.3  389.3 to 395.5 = 0.785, 3.03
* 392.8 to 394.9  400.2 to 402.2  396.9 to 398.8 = 0.111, 3.22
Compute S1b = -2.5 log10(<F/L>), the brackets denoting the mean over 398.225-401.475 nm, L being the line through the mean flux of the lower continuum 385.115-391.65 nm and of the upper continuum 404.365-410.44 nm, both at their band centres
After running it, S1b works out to -0.120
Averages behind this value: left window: 3.01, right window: 4.33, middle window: 4.25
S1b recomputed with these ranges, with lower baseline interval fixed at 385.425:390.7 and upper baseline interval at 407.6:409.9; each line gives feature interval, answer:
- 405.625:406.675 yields 0.08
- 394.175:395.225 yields 0.22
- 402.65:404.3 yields -0.05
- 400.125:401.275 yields -0.12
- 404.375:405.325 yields 0.06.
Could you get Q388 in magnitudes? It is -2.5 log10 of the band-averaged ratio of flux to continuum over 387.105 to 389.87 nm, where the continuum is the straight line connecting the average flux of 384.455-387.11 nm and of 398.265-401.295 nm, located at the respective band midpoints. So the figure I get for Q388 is 0.12 mag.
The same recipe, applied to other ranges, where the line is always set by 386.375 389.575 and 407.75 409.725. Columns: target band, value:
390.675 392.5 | 0.01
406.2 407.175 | 0.15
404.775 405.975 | -0.02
